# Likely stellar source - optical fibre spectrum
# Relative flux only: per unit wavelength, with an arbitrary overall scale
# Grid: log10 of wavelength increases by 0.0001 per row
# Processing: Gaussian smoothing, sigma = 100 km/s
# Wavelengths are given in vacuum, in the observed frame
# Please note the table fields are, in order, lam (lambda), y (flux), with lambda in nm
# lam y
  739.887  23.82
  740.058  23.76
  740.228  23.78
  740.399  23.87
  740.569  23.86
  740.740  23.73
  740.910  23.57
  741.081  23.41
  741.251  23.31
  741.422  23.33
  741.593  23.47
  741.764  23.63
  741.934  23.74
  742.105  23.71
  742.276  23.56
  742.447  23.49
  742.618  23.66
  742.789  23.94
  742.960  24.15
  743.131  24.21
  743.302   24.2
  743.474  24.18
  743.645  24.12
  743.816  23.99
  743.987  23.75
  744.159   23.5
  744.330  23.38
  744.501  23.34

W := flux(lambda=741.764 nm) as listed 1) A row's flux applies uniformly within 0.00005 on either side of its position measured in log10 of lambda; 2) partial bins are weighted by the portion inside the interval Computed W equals 23.63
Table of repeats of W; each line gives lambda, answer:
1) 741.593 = 23.47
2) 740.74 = 23.73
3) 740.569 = 23.86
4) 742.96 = 24.15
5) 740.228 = 23.78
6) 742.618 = 23.66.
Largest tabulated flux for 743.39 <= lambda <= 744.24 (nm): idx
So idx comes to 24.18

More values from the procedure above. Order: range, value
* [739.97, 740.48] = 23.87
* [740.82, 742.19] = 23.74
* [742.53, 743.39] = 24.21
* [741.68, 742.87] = 23.94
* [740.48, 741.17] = 23.86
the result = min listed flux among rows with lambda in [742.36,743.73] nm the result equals 23.49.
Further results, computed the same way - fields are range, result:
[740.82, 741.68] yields 23.31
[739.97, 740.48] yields 23.76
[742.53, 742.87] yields 23.66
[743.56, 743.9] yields 23.99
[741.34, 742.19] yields 23.33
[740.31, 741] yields 23.57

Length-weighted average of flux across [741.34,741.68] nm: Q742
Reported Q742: 23.4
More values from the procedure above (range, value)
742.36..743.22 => 23.9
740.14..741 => 23.8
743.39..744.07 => 24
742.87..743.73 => 24.2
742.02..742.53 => 23.6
